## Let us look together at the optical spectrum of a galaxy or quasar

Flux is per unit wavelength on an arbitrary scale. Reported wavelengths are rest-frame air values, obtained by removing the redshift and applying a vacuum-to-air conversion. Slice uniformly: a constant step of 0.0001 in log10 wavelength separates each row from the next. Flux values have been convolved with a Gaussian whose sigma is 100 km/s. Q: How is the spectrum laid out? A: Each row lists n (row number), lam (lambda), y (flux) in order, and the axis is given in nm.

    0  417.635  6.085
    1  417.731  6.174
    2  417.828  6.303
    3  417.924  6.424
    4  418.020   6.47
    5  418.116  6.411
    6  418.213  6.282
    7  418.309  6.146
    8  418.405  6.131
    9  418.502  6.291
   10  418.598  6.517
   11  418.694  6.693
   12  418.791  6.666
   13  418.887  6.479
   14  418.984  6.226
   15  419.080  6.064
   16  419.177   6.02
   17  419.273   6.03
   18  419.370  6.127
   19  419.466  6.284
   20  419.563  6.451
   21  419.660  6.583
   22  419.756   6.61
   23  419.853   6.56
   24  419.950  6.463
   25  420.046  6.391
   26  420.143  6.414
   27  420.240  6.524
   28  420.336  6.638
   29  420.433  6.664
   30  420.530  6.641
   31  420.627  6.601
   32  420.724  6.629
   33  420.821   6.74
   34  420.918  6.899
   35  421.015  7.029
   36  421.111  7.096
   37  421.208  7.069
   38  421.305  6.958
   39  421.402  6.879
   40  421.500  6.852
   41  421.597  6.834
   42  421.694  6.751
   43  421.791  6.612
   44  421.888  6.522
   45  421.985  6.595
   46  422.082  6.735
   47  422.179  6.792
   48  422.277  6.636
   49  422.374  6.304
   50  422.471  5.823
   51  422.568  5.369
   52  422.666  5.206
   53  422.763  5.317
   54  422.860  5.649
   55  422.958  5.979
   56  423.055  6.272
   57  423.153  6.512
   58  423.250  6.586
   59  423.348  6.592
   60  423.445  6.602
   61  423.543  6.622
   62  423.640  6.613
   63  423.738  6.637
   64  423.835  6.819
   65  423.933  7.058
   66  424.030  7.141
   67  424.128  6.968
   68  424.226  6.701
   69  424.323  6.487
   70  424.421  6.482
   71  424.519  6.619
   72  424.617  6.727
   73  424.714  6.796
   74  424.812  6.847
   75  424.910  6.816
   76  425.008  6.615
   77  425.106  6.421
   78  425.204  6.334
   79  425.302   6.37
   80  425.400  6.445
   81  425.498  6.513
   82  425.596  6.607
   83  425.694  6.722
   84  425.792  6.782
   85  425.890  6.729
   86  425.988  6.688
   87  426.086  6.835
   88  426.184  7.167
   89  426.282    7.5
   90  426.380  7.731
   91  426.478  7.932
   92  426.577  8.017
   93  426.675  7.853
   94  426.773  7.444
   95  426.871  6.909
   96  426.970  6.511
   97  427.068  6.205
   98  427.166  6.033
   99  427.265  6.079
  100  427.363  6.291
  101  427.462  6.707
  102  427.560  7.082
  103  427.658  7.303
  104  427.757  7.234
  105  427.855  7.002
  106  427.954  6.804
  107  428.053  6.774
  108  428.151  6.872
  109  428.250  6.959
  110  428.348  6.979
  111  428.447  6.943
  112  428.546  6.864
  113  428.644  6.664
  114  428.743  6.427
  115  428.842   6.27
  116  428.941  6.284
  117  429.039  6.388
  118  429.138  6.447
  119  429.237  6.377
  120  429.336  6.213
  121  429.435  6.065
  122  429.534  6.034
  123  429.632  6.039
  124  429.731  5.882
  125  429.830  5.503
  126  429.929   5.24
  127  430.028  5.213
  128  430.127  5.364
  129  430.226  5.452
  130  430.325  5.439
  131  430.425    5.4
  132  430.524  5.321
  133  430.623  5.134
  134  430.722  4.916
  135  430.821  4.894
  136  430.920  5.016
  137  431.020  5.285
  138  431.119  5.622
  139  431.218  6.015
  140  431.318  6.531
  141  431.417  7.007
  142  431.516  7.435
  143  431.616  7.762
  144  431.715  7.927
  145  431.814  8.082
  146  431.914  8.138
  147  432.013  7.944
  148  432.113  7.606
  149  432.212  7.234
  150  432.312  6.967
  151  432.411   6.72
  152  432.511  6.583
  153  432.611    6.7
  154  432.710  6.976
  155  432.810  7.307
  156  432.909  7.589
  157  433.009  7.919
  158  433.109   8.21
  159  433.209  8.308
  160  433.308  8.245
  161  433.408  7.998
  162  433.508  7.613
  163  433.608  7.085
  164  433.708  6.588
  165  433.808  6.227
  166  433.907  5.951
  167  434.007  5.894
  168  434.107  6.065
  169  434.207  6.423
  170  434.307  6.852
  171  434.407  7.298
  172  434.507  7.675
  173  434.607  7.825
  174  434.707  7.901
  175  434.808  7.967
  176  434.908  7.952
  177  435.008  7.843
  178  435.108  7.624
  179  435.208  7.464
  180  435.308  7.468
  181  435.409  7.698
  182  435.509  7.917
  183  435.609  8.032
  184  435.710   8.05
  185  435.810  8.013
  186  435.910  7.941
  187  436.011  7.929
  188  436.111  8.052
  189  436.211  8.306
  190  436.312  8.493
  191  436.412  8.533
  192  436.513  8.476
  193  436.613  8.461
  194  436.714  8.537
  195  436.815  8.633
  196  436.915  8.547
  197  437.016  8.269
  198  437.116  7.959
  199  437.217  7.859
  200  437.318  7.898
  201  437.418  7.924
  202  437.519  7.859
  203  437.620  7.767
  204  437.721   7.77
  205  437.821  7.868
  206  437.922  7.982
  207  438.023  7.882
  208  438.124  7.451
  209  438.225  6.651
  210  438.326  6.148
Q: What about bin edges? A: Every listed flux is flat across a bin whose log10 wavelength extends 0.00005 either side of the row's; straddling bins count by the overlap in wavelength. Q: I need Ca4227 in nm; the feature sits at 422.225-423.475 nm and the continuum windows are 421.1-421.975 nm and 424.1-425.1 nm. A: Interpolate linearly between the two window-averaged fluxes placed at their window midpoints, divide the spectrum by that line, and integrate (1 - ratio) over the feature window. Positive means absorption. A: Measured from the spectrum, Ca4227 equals 0.13 nm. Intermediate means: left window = 6.82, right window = 6.69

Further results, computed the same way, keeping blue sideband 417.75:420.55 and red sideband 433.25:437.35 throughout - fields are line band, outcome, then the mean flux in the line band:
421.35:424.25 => 0.096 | 6.46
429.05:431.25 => 0.509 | 5.59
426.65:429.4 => 0.159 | 6.7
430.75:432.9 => 0.168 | 6.84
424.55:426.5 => 0.027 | 6.81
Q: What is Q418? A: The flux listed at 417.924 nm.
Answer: 6.424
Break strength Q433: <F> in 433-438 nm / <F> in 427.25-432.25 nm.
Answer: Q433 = 1.2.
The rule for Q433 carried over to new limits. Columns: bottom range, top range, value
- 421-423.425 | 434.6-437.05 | 1.26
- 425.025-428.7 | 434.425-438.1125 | 1.16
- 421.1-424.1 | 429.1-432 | 0.94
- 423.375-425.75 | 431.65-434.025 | 1.10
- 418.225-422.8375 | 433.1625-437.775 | 1.20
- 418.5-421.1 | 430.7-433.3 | 1.08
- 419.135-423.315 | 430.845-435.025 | 1.10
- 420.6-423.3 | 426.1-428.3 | 1.08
